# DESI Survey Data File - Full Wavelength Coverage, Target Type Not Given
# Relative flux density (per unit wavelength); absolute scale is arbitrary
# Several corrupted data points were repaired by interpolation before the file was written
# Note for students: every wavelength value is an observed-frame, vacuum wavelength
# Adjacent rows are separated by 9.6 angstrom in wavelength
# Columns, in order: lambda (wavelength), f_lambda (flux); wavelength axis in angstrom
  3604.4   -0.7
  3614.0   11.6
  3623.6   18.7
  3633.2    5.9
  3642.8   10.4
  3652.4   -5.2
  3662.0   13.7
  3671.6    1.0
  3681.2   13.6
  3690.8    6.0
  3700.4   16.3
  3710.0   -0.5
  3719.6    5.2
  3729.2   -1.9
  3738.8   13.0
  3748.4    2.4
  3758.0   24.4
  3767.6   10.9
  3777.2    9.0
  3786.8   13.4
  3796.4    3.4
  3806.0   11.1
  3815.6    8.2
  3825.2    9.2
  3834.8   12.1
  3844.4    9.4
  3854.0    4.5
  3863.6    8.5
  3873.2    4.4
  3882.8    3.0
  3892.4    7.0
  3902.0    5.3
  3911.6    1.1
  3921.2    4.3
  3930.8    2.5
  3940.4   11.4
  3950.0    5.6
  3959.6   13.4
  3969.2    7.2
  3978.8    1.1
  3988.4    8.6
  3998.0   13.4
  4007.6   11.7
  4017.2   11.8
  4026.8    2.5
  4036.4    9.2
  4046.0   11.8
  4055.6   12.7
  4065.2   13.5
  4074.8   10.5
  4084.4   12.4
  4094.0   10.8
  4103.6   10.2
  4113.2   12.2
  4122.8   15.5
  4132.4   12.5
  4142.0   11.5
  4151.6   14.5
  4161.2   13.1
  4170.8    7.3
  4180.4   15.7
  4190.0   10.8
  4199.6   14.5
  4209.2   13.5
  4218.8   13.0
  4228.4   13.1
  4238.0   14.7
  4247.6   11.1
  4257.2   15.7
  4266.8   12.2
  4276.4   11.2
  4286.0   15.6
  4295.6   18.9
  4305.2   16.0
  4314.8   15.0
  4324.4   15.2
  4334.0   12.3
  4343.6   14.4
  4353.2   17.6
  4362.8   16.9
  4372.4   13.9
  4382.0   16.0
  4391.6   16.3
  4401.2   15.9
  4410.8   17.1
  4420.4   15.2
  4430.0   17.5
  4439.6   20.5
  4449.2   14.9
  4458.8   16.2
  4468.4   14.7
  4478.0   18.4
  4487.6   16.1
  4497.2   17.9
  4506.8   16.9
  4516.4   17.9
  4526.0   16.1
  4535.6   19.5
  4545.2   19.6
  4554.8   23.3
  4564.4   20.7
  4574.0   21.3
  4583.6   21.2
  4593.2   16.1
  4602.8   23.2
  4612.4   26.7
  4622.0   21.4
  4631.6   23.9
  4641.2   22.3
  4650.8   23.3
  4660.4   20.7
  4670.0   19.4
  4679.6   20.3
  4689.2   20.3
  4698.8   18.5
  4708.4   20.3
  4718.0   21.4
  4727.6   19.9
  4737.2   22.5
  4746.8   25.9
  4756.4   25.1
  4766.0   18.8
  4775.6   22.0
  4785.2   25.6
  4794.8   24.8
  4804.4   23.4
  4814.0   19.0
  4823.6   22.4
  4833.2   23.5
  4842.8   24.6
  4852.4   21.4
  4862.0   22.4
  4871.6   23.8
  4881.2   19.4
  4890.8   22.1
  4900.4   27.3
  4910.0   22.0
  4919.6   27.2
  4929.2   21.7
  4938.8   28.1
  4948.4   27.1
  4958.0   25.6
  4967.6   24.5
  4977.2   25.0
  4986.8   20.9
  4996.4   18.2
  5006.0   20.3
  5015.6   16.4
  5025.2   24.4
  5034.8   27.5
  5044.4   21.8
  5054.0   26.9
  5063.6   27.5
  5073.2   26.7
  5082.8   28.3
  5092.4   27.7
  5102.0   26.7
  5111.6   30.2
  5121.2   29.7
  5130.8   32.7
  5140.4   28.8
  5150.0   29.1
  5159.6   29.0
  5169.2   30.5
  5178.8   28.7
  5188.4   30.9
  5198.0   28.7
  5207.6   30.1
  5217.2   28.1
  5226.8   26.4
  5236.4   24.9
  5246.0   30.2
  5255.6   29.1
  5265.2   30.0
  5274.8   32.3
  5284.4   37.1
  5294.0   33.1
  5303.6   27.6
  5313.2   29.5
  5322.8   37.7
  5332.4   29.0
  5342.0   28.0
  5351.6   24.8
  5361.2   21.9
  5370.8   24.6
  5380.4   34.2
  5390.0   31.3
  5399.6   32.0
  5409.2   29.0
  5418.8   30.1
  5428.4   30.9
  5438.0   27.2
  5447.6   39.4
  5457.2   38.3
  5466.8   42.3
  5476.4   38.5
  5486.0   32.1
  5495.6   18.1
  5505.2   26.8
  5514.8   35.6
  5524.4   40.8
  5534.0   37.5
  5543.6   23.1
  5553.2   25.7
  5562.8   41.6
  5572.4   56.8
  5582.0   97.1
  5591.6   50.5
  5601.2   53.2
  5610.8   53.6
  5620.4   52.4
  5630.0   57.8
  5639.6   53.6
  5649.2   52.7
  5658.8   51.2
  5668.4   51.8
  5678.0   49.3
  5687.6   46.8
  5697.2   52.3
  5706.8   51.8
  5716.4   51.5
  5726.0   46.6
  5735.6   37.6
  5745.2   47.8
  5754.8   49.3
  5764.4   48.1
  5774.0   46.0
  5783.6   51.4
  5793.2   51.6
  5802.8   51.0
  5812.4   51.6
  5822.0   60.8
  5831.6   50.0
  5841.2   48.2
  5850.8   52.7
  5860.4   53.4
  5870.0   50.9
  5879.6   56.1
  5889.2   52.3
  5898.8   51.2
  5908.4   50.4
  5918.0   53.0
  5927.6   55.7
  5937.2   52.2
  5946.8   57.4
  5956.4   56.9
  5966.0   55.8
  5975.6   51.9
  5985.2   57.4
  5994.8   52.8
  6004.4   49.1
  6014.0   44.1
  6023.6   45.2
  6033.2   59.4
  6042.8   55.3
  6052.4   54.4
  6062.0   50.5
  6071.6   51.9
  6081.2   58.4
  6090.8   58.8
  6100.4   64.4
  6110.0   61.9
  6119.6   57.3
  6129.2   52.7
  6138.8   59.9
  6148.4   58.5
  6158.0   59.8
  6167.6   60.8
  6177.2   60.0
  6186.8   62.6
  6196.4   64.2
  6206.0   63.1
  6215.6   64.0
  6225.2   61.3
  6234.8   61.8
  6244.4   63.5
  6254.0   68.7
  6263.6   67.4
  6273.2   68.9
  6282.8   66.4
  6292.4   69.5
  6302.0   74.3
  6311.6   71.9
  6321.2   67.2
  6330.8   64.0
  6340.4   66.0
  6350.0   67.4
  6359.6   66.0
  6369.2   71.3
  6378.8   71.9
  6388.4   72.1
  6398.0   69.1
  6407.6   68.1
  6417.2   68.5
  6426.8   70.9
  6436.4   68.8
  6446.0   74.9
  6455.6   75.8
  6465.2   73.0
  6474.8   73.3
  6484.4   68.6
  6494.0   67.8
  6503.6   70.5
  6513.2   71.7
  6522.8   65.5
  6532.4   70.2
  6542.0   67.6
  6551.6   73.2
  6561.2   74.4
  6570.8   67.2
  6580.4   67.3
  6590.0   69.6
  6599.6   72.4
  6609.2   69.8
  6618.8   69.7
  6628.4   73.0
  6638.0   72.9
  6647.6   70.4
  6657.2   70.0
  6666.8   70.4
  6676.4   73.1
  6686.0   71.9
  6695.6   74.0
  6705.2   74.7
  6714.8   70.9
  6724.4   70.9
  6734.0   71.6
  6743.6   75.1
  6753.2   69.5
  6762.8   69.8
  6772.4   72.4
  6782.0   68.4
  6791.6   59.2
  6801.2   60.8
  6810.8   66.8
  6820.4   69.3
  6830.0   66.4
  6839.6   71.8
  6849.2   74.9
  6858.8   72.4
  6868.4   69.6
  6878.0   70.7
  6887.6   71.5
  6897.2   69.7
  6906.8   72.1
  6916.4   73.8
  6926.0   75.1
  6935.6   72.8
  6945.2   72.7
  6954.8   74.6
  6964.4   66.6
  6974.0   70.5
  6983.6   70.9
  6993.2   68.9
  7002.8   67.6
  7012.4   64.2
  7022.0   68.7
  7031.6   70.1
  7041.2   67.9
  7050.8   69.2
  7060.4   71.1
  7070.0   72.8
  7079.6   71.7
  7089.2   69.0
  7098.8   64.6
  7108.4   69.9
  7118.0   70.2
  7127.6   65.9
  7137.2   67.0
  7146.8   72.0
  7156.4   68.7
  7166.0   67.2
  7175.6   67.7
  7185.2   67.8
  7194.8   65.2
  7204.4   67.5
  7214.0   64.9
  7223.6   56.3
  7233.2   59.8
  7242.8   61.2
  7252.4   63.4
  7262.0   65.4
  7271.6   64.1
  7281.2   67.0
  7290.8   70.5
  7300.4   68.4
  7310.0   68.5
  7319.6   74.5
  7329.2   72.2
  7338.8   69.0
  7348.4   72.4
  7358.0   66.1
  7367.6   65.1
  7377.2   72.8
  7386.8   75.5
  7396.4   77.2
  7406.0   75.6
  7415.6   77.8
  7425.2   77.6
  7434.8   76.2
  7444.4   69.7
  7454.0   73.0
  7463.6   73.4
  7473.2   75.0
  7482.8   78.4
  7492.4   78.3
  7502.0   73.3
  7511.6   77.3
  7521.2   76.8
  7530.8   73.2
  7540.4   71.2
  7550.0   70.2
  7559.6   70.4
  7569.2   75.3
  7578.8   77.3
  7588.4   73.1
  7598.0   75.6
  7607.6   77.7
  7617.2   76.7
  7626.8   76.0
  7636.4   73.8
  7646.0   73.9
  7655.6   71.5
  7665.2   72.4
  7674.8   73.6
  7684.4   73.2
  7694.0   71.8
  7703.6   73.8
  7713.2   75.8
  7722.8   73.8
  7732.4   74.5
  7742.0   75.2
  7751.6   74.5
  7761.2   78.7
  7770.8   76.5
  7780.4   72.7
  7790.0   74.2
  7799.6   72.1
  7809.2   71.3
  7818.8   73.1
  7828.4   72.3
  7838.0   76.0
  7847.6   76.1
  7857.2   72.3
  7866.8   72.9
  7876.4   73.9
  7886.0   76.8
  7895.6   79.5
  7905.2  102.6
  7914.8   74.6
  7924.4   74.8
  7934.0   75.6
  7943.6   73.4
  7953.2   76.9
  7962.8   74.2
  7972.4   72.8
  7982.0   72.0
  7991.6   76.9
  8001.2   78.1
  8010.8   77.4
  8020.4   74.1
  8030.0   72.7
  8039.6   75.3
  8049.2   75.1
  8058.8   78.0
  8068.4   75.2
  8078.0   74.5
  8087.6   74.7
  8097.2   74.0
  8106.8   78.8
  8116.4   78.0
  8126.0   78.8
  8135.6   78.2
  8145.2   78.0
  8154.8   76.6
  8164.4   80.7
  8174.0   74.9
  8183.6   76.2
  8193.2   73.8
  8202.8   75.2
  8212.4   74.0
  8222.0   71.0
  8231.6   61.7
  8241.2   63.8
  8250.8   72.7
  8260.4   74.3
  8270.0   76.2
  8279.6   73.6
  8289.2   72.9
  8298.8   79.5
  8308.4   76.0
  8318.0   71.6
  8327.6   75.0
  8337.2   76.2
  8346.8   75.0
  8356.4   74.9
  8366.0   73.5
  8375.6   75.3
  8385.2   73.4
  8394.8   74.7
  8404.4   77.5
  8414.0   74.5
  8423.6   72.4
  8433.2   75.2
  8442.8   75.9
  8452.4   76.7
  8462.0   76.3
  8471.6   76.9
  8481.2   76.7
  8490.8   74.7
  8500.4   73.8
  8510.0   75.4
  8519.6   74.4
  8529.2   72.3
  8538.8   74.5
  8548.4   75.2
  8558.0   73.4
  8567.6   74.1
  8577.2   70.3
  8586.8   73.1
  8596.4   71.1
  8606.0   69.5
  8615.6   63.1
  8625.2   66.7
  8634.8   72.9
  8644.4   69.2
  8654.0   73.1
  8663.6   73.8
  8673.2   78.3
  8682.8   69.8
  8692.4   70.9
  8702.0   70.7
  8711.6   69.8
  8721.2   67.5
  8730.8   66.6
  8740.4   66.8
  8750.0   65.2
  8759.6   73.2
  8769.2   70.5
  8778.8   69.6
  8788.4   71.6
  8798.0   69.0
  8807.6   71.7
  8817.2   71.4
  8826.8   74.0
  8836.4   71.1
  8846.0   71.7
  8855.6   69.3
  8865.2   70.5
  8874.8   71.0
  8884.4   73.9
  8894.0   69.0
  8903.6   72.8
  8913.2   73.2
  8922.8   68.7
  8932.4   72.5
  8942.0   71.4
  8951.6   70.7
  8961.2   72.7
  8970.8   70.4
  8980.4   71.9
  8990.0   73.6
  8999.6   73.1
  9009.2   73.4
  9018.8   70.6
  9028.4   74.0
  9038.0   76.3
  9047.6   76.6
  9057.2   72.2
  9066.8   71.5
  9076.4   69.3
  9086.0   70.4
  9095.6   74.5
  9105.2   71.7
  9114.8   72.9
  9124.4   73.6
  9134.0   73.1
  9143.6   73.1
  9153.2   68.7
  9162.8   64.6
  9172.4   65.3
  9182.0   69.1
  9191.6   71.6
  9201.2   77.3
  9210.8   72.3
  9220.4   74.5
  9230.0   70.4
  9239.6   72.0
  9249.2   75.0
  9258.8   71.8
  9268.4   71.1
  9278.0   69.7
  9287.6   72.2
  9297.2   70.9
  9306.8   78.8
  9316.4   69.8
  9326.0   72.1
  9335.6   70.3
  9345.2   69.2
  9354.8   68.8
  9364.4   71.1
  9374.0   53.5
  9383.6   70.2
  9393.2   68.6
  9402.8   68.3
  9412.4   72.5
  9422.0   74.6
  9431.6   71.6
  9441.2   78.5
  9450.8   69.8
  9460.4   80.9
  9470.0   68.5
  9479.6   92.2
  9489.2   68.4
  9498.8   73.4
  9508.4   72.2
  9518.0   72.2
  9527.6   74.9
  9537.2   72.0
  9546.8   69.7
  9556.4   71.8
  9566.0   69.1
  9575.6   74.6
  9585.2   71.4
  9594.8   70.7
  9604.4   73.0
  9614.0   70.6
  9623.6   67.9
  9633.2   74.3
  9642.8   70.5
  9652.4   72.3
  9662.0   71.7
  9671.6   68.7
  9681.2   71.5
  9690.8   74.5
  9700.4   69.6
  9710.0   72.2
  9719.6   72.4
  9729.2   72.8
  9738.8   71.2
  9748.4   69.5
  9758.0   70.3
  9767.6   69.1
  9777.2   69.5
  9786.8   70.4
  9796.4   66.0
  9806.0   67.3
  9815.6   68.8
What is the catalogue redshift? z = 0.397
